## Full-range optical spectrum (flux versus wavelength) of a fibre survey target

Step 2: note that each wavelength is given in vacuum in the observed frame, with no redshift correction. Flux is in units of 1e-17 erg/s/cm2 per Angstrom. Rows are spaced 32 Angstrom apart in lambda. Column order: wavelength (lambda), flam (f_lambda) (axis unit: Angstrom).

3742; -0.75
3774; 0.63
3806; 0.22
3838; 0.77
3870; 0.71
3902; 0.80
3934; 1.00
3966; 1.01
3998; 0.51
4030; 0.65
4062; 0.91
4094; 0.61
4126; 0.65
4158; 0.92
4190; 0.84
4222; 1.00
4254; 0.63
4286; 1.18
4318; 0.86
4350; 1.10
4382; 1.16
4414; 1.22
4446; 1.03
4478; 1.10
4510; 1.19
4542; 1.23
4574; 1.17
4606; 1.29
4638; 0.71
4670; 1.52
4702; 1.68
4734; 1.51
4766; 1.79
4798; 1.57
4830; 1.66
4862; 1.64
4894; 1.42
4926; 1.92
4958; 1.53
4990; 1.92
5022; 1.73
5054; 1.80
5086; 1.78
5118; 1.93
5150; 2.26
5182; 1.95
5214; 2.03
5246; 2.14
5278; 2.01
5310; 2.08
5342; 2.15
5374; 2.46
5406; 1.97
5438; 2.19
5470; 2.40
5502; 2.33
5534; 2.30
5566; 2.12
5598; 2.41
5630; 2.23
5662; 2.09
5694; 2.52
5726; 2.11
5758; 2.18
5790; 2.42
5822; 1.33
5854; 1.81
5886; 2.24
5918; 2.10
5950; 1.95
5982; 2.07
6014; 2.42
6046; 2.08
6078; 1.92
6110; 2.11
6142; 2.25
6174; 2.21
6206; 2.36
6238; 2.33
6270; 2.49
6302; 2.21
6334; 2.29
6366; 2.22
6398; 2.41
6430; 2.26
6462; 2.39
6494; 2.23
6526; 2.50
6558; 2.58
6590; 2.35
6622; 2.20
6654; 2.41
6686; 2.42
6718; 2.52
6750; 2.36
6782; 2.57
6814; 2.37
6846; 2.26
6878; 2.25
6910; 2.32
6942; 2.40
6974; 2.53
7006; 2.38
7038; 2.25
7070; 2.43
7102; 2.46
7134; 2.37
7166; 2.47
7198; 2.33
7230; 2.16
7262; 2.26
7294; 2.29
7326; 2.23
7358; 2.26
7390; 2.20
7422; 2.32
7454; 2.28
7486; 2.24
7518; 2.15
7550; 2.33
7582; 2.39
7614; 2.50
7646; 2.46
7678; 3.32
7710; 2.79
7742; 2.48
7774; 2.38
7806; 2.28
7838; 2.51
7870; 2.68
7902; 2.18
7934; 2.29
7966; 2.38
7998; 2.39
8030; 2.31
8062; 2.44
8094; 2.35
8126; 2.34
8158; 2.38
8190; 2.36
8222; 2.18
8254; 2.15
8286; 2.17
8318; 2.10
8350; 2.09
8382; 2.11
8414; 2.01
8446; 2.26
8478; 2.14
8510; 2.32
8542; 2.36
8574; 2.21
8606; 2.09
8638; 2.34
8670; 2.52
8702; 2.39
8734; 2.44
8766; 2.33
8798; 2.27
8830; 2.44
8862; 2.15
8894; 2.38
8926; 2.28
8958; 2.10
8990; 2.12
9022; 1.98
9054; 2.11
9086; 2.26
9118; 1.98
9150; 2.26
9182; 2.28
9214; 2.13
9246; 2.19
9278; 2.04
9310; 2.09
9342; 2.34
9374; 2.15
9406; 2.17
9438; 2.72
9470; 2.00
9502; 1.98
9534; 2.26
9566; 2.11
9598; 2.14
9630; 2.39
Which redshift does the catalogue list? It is 0.169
